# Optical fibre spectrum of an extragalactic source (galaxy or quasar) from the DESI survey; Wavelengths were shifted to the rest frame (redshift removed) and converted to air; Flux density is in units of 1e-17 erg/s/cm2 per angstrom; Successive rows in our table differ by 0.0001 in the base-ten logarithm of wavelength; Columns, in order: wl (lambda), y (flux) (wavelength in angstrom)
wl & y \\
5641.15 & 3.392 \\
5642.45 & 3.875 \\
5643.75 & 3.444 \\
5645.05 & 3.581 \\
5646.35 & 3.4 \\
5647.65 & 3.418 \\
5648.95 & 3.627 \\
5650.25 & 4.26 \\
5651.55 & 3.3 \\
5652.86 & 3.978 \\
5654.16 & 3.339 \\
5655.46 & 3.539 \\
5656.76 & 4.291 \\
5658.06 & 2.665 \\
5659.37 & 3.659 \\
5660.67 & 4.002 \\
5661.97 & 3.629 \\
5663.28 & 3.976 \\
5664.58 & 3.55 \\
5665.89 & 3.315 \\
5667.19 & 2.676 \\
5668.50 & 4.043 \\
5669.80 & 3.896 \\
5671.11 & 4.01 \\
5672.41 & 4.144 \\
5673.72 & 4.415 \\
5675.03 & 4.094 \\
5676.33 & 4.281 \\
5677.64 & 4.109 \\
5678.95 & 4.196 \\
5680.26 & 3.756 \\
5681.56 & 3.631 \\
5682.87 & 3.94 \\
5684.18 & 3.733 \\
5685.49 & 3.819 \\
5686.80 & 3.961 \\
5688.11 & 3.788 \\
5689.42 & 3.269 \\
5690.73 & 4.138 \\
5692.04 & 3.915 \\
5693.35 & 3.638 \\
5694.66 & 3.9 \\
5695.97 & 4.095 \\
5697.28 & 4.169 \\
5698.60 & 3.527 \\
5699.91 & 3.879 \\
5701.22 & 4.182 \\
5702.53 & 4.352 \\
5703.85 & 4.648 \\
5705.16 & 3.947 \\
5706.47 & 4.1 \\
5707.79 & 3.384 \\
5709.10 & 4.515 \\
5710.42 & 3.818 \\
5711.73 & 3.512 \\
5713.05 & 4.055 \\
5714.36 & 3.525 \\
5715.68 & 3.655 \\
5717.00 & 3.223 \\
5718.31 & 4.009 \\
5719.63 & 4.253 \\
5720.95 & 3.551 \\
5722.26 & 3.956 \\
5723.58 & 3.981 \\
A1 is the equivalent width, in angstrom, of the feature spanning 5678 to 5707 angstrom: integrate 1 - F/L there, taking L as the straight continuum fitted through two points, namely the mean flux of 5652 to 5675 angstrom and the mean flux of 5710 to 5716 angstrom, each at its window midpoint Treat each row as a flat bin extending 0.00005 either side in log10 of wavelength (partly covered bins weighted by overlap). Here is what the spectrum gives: -1.7 angstrom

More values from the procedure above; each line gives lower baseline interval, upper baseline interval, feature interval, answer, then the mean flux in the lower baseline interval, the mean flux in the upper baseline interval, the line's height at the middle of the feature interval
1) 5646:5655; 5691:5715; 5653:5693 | -0.29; 3.62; 3.96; 3.77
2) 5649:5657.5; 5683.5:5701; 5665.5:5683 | -0.44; 3.76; 3.84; 3.81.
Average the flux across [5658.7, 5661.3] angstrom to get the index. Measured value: 3.82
